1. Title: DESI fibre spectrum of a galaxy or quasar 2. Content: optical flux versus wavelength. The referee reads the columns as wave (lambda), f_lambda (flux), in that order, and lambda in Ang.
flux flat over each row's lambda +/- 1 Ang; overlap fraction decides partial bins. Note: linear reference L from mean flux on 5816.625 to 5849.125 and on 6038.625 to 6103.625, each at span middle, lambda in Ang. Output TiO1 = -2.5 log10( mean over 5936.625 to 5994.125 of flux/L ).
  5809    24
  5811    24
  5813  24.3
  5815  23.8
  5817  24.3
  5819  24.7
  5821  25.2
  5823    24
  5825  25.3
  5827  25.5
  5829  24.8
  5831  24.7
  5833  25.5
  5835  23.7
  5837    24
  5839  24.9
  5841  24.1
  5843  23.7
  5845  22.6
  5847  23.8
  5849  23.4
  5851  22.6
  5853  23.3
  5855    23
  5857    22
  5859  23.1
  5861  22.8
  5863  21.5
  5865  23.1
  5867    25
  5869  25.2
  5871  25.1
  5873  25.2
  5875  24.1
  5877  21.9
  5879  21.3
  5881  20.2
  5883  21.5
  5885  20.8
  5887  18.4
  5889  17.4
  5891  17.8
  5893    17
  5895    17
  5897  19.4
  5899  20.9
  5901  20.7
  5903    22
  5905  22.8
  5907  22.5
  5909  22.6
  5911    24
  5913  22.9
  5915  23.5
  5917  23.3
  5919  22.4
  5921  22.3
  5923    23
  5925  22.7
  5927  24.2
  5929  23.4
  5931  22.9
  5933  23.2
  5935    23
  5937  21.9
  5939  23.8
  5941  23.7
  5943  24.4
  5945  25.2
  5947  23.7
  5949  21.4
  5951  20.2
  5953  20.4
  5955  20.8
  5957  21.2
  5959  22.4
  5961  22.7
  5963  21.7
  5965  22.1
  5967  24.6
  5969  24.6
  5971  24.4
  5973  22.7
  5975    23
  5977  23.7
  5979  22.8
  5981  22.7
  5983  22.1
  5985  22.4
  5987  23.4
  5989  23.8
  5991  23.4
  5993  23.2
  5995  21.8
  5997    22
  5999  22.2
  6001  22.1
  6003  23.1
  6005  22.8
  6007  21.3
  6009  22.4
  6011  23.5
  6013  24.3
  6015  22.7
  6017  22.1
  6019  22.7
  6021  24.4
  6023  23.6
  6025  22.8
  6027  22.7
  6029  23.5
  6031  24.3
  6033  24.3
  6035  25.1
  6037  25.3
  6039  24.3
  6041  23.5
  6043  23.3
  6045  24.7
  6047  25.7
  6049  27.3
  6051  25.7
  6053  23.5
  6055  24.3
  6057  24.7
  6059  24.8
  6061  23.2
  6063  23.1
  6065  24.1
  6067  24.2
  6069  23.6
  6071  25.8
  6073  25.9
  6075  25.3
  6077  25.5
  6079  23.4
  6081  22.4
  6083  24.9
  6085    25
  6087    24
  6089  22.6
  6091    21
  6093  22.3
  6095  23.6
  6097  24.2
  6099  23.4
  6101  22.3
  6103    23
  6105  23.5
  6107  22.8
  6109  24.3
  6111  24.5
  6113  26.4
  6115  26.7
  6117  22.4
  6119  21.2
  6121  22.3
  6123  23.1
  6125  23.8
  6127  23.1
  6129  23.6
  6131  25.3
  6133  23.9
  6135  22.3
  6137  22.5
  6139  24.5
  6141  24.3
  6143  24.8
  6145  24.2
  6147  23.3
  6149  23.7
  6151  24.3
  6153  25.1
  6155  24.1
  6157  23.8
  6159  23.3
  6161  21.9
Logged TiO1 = 0.06 mag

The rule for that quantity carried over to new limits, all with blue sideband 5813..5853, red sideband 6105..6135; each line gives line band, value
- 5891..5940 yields 0.096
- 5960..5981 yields 0.036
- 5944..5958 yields 0.104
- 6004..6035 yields 0.032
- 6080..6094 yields 0.029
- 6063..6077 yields -0.041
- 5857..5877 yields 0.021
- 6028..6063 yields -0.029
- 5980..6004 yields 0.060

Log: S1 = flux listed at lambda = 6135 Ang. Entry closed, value 22.3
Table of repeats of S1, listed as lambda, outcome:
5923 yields 23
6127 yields 23.1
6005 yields 22.8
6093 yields 22.3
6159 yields 23.3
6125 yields 23.8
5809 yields 24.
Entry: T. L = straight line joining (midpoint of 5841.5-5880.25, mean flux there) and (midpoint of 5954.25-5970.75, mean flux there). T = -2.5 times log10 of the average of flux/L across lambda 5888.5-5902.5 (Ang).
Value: 0.224 mag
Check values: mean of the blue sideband 23.3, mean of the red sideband 22.6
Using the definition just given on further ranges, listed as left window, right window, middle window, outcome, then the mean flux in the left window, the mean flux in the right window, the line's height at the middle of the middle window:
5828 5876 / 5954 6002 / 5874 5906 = 0.16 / 23.8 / 22.7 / 23.5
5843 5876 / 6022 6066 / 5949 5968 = 0.10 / 23.5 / 24.3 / 23.9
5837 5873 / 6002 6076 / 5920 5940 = 0.03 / 23.5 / 24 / 23.7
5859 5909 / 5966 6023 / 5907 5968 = -0.03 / 21.5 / 23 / 22.2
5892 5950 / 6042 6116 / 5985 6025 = 0.02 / 22.4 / 24.2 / 23.4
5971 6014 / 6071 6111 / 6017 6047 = -0.03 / 22.8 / 23.7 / 23.2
